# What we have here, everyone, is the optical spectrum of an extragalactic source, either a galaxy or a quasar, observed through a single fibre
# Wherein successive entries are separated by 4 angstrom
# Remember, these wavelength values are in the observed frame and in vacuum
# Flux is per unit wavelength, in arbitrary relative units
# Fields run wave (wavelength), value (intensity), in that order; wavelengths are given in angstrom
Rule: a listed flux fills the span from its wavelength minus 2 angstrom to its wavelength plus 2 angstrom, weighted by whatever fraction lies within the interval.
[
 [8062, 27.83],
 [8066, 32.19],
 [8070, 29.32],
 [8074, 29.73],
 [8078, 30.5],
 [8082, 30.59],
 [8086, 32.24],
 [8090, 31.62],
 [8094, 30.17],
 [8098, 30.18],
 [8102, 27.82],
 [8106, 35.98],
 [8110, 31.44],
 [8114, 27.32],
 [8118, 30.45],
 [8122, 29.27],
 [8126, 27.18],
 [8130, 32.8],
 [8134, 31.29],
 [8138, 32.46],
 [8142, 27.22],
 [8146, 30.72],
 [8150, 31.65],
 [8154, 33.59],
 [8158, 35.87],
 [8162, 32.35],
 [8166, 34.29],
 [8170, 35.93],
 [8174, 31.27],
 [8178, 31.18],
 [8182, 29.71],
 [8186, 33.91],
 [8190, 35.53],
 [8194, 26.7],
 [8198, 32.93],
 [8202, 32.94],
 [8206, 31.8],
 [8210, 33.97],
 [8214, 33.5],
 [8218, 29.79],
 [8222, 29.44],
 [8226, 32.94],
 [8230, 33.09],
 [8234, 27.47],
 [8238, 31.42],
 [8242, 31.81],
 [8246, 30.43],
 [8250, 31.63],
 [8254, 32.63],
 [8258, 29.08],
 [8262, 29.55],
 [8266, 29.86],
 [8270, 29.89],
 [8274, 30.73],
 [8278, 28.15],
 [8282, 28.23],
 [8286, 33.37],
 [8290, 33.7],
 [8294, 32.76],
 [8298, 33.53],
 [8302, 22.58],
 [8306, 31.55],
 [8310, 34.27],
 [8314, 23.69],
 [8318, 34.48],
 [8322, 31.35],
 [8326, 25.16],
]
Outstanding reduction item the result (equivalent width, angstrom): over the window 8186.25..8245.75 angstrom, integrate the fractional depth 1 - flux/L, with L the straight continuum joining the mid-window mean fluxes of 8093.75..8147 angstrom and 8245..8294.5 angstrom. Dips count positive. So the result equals -2.2 angstrom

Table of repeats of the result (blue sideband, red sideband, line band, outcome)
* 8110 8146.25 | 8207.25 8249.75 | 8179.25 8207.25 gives -0.94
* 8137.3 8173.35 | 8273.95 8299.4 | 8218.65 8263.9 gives 1.51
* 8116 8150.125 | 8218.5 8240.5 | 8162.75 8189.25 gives -2.01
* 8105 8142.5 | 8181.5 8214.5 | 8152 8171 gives -1.72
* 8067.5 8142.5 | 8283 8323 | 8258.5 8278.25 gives 0.78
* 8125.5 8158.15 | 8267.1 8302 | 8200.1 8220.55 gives -0.82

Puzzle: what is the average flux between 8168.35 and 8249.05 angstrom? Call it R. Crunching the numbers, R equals 31.8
